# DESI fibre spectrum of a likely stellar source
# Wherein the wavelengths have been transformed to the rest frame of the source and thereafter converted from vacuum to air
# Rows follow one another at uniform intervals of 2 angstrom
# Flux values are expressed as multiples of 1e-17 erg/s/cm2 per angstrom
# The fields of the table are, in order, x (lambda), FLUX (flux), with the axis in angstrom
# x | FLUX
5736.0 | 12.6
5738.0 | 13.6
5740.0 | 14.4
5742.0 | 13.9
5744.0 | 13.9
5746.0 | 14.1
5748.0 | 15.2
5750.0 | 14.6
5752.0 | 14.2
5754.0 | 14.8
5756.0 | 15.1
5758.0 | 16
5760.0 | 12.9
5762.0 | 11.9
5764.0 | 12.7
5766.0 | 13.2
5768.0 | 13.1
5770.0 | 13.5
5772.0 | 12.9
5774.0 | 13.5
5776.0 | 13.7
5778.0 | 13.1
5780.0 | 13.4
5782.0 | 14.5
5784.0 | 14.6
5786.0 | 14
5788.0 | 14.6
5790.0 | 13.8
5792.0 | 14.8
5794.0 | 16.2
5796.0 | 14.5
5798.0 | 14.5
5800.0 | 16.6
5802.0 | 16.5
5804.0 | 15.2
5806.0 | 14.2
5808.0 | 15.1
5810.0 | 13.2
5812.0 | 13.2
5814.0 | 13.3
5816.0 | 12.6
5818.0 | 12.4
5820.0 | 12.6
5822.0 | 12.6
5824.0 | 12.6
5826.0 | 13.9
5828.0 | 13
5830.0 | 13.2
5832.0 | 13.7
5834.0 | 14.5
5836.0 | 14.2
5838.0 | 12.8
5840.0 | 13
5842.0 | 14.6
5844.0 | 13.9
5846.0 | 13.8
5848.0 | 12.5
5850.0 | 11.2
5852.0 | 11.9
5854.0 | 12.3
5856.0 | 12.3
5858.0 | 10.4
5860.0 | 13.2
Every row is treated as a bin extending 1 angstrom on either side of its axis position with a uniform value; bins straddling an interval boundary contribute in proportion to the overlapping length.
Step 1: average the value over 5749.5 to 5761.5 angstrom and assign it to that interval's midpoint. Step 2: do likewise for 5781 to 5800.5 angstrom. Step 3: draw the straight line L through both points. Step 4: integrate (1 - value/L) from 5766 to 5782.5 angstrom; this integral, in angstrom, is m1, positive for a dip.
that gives 1.4 angstrom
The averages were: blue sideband 14.5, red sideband 14.8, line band 13.4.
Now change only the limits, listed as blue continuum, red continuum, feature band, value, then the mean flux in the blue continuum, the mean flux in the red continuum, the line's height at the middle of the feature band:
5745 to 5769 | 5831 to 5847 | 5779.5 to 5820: -1.3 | 14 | 13.8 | 13.9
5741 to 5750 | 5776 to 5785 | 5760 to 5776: 1.2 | 14.3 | 13.9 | 14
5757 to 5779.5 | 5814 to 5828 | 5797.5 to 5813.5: -2.2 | 13.3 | 12.8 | 13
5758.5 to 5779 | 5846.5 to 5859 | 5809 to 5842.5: -2.7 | 13.1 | 11.8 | 12.3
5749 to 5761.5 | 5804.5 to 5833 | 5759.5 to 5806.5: -0.5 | 14.5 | 13.3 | 14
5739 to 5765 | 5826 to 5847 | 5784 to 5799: -0.8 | 14.1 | 13.7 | 13.9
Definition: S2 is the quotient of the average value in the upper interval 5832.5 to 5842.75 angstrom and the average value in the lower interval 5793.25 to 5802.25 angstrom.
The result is 0.9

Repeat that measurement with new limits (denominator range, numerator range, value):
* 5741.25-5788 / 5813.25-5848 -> 0.96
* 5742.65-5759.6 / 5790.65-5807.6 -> 1.04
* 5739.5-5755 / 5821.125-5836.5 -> 0.93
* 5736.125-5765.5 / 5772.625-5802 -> 1.03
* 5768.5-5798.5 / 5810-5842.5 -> 0.94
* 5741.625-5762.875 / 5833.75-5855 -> 0.92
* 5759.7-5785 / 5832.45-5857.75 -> 0.98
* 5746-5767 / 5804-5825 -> 0.94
